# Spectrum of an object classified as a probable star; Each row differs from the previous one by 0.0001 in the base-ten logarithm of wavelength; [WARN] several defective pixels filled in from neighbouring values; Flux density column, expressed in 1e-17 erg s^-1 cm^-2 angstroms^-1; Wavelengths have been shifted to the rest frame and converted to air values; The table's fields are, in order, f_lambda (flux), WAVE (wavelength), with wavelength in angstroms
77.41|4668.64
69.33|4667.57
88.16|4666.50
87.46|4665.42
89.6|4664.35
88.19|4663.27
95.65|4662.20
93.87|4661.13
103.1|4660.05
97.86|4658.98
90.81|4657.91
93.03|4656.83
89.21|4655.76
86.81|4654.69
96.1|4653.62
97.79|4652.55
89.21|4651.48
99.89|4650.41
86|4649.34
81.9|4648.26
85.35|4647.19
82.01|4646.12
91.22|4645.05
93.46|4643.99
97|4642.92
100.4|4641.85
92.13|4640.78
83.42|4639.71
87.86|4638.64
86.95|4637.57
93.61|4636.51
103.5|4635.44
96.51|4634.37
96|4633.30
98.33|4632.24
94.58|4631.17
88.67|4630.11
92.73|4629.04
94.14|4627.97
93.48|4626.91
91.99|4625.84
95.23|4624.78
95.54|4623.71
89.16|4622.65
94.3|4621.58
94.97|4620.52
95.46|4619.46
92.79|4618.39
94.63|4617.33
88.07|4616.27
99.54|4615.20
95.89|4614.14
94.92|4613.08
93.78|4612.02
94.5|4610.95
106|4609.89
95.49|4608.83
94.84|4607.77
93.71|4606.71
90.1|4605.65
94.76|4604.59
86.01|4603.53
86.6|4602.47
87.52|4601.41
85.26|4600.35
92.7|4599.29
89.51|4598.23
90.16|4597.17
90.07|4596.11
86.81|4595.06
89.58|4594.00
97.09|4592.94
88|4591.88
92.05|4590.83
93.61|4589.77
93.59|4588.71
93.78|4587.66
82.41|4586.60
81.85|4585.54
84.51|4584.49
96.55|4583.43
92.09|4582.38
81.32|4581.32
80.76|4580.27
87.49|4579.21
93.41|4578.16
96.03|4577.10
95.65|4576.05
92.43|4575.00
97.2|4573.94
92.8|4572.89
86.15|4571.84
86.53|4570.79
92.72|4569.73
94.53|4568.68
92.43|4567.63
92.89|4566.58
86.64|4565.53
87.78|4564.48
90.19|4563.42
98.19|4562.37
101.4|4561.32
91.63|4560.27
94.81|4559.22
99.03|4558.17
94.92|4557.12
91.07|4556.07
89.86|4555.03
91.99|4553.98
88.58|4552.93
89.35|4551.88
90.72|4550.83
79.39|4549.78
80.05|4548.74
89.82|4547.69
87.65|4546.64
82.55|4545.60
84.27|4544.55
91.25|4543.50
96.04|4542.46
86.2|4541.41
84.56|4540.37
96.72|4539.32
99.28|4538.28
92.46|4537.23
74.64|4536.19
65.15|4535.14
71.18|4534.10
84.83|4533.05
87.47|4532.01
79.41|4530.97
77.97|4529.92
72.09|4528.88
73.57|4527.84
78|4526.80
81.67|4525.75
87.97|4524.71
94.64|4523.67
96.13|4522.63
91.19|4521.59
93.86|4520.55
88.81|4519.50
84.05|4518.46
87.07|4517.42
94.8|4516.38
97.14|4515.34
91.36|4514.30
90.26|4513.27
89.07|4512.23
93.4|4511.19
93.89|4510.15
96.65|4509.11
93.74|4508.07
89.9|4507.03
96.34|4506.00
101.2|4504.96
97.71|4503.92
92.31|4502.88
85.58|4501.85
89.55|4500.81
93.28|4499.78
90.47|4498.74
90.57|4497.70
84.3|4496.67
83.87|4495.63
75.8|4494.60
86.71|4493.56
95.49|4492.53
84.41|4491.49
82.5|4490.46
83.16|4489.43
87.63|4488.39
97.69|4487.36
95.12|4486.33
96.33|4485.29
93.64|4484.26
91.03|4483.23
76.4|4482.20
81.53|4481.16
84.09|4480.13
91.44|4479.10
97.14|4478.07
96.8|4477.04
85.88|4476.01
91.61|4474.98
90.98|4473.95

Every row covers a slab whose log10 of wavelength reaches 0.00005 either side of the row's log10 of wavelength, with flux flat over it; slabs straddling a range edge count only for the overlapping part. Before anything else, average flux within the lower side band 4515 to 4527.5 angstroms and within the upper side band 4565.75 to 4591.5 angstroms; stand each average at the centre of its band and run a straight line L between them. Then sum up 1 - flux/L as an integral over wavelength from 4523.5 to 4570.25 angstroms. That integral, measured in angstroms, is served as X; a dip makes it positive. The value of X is 1.2 angstroms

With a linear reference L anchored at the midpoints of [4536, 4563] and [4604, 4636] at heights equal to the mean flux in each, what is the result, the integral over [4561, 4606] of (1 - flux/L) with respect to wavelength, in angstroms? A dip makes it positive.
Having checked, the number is 1.0 angstroms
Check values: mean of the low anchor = 90.5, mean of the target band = 90.4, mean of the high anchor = 94.8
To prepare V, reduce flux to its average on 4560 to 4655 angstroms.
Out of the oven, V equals 91.9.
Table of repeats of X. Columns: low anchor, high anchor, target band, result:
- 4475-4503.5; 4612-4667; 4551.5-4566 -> -0.3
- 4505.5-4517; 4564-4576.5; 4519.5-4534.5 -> 1.5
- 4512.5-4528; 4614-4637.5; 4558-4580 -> -0.3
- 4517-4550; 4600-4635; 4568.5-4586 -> -0.1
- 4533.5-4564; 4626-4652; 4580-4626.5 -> -0.5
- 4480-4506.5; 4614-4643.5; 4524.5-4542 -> 1.7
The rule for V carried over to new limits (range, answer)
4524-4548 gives 83.7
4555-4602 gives 91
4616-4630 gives 93.2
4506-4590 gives 89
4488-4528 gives 89.6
